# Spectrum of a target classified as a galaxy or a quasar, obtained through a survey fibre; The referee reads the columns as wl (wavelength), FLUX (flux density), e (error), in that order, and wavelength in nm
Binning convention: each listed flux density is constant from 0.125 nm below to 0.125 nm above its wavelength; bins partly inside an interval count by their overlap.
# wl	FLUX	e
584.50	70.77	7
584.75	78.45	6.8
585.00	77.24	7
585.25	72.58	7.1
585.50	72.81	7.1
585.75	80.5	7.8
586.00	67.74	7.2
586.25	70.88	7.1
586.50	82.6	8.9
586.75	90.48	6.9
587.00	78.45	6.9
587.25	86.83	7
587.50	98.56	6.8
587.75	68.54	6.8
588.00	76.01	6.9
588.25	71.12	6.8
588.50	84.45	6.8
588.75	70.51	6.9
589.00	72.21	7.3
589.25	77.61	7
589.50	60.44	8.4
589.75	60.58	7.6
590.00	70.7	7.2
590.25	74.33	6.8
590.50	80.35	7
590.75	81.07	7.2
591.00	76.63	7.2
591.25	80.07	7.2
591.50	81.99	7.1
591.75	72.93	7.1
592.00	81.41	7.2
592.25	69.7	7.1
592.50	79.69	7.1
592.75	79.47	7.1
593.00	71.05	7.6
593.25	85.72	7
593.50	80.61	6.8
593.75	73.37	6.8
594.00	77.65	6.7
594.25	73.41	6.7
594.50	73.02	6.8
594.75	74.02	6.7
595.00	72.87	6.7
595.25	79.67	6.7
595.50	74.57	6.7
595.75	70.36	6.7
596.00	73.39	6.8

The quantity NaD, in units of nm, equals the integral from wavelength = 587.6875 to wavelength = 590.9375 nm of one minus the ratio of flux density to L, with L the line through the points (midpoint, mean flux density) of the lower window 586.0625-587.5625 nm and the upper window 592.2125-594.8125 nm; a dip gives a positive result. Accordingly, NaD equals 0.31 nm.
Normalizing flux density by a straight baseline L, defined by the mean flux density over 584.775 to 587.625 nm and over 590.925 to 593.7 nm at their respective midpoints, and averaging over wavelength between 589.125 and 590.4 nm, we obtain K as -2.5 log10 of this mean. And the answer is 0.14 mag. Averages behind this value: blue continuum 79.8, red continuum 78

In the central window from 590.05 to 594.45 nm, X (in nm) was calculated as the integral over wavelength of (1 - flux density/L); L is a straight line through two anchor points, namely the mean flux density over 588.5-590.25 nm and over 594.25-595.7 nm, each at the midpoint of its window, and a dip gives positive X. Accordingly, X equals -0.31 nm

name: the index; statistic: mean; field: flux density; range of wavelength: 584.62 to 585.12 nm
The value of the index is 77.8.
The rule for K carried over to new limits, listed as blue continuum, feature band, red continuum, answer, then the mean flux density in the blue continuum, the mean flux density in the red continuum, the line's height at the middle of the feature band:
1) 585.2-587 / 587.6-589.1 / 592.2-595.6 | 0.04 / 77.1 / 76.2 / 76.8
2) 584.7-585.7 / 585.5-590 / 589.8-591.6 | 0.00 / 75.4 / 77.1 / 76.2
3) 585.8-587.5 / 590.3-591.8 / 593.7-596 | -0.02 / 80.9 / 74.3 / 77.4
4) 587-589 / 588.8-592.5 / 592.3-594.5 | 0.05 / 78.9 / 77.1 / 78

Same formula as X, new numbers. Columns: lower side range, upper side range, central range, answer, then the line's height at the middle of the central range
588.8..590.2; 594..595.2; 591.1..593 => -0.159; 71.5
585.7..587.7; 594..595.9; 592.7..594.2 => -0.042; 75.6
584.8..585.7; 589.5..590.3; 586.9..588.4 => -0.195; 70.8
